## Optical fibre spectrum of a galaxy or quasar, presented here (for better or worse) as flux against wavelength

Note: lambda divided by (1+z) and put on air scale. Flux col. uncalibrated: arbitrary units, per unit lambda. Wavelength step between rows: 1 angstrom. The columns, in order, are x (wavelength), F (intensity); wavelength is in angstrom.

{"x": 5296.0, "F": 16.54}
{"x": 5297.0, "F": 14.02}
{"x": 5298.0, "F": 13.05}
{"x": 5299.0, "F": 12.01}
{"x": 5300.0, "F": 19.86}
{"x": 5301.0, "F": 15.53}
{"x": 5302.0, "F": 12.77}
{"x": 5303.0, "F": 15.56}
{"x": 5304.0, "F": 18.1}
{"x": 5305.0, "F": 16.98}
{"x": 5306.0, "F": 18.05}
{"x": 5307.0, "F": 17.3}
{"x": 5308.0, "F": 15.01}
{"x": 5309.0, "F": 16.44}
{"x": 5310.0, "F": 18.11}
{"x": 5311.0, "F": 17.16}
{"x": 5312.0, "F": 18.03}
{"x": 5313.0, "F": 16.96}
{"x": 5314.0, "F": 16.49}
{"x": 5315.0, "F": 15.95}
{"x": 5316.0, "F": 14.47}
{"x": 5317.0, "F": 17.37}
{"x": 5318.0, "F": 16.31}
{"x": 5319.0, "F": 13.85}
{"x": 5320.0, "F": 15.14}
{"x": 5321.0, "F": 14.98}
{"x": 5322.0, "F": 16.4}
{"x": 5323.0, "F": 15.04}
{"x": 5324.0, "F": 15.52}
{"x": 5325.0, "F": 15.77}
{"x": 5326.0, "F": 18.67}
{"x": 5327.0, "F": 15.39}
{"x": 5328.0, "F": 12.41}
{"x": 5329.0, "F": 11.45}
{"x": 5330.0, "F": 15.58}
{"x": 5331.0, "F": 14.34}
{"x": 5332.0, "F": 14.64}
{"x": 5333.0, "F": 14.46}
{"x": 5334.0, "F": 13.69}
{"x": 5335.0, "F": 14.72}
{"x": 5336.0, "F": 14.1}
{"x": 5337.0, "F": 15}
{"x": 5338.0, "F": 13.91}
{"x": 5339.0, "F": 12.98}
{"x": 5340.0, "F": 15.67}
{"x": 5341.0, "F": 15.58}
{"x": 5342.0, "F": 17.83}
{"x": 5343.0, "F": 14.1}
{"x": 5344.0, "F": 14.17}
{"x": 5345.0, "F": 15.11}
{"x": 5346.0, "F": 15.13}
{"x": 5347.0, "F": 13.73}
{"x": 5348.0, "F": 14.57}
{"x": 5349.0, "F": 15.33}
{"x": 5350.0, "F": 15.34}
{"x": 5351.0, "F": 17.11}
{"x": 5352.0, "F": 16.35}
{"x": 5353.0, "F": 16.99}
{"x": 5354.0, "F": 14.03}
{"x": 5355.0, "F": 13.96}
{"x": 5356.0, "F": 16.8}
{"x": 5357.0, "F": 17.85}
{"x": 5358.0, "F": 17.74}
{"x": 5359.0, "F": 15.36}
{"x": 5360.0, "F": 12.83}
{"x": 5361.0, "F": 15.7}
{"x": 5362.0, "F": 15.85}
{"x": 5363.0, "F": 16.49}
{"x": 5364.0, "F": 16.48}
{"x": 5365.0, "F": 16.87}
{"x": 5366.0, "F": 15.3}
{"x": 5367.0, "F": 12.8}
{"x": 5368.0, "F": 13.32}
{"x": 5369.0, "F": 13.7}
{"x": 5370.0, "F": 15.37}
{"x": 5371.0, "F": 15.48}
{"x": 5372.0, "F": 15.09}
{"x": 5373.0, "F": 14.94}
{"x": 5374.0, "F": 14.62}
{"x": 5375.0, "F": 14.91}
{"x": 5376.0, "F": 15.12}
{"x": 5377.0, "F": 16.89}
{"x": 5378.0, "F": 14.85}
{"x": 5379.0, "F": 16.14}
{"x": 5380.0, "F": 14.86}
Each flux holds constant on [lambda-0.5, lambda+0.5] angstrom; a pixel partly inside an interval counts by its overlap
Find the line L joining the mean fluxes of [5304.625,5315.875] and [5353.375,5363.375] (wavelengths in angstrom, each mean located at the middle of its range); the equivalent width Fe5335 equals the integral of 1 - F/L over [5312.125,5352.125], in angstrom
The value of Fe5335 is 2.86 angstrom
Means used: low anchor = 16.9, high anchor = 15.7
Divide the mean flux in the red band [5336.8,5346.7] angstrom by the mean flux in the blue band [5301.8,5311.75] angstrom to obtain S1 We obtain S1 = 0.9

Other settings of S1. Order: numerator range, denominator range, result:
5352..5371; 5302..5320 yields 0.94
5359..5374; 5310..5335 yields 0.97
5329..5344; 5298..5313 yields 0.89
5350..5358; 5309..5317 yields 0.97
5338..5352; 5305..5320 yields 0.92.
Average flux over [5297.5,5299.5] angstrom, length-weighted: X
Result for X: 12.5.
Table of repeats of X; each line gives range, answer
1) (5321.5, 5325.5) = 15.7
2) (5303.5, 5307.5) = 17.6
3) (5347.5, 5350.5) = 15.1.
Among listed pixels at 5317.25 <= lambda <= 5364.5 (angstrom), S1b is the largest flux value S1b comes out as 18.67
